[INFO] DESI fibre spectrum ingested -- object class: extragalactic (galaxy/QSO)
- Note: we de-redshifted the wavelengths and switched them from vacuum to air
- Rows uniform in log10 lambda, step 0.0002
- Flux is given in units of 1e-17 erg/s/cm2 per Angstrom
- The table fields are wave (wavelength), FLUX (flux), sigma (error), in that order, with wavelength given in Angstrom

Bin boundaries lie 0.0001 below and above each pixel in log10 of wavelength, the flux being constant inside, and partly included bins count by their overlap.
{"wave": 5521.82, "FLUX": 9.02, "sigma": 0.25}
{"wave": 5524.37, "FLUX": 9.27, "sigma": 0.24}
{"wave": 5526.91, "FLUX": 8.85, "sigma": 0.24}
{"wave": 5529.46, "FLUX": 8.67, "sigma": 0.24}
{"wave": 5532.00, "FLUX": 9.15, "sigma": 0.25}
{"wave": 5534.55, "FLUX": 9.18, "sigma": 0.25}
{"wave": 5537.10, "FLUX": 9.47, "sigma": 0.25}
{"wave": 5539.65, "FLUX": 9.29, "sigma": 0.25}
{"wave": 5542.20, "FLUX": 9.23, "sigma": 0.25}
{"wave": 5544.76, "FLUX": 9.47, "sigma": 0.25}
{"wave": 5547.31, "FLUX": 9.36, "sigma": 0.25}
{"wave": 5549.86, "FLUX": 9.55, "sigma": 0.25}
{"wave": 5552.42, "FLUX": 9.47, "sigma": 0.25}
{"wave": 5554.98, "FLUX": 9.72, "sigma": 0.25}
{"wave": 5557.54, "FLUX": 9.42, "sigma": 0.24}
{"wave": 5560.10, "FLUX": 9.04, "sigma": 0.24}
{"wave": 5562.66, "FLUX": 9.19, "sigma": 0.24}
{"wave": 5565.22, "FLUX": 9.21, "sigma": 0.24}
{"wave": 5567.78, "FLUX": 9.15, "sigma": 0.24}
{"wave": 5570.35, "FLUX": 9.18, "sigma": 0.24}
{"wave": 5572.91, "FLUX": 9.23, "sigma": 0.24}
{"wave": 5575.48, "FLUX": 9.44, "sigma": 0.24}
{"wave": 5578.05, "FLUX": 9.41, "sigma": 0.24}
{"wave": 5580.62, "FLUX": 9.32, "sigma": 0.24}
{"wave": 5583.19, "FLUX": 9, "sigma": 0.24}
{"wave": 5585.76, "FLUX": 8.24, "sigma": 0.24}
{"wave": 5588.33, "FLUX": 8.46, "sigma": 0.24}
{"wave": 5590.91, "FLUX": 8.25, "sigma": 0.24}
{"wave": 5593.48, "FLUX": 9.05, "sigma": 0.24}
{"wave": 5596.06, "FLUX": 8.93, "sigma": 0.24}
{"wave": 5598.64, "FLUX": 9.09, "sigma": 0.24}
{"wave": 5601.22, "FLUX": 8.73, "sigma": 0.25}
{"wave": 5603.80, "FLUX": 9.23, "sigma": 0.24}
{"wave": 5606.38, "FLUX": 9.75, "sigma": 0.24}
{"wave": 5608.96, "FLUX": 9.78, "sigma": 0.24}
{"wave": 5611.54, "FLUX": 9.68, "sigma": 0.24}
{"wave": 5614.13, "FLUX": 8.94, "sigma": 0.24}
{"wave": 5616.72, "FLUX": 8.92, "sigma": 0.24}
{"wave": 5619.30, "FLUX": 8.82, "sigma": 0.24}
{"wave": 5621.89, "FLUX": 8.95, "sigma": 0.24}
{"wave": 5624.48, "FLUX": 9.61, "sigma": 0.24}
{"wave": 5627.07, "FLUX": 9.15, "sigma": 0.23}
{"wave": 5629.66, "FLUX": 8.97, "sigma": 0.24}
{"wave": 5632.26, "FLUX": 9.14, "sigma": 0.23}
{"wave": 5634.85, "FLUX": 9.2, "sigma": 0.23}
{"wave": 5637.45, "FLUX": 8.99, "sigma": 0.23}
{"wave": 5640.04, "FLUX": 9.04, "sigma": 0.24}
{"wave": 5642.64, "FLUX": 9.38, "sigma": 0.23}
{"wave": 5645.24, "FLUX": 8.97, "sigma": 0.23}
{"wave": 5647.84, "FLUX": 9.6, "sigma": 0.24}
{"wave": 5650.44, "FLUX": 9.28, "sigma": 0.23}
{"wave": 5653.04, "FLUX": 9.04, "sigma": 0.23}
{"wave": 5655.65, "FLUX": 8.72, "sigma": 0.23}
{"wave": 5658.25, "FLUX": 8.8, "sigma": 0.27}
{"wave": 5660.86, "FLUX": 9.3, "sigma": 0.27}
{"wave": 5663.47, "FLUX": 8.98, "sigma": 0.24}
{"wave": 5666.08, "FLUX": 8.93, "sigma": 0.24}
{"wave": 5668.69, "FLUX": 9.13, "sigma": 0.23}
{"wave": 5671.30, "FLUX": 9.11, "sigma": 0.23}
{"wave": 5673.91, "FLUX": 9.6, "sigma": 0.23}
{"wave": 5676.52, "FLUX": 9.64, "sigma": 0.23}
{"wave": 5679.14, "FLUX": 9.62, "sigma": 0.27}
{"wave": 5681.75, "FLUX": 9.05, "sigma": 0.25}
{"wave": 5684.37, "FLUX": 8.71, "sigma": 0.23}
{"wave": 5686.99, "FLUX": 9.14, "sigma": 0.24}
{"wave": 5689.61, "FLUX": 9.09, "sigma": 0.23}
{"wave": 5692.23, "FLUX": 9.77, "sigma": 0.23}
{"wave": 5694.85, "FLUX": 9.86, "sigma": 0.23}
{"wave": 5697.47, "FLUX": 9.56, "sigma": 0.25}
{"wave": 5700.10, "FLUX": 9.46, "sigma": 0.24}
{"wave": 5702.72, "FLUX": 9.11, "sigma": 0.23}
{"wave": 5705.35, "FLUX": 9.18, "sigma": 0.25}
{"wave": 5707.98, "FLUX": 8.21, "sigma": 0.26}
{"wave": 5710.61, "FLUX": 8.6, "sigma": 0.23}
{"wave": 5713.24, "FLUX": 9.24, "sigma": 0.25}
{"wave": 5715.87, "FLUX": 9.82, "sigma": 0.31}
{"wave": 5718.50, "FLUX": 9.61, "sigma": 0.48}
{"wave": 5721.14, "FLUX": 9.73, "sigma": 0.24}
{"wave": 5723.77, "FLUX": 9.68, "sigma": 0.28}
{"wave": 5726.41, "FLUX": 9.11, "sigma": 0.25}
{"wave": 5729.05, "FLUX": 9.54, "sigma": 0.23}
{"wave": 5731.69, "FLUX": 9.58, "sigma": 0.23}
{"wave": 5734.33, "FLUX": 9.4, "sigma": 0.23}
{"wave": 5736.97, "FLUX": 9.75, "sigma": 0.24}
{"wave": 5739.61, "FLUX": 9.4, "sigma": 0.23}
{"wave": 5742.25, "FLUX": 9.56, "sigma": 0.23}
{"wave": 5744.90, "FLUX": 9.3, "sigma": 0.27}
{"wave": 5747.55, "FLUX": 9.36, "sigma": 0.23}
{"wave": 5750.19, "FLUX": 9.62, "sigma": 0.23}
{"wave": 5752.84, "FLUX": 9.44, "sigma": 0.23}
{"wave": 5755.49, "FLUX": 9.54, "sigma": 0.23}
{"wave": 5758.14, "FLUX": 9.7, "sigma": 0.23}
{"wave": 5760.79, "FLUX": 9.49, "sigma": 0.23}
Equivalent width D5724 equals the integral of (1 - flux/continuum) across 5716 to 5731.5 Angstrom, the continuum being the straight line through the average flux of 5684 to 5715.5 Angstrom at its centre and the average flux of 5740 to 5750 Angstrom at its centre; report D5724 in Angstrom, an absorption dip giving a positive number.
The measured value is -0.4 Angstrom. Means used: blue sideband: 9.19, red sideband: 9.43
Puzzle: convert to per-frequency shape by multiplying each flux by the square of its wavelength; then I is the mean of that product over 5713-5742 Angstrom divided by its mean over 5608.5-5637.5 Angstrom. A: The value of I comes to 1.08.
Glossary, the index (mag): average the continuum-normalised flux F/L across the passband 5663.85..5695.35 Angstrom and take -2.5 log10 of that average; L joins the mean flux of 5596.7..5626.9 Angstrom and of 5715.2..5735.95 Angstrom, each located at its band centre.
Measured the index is 0.02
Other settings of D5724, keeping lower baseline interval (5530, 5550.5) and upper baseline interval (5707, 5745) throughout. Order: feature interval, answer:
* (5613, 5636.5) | 0.67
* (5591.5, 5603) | 0.51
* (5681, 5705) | 0.16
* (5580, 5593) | 0.95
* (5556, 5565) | 0.09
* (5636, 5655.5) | 0.40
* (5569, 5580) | 0.01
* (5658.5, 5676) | 0.35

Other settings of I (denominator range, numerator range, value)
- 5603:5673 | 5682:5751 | 1.05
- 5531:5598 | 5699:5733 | 1.07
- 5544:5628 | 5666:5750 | 1.06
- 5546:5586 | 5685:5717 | 1.05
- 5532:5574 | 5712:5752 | 1.09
